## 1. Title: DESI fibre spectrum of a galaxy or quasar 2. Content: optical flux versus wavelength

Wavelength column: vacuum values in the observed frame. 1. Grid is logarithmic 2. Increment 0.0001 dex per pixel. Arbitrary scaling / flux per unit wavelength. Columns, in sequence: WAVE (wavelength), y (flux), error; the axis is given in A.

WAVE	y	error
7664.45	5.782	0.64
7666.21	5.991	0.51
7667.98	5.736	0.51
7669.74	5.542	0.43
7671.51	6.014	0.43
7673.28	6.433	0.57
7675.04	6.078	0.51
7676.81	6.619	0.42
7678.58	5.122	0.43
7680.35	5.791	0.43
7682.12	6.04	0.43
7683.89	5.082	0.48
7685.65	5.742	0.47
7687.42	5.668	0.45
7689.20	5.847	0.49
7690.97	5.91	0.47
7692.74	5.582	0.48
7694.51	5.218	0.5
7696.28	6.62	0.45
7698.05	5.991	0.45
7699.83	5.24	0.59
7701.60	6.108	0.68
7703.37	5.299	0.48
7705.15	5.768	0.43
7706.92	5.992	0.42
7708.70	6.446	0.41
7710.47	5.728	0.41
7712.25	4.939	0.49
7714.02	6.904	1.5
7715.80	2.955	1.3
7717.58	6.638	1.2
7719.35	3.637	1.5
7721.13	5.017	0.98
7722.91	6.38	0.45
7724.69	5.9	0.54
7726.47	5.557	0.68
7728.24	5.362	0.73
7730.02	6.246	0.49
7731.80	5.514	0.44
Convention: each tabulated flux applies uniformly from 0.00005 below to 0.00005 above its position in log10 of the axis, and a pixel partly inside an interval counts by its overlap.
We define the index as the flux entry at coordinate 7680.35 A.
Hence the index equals 5.791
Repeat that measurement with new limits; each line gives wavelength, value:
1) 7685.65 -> 5.742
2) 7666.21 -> 5.991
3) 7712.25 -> 4.939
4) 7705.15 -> 5.768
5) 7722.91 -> 6.38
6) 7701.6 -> 6.108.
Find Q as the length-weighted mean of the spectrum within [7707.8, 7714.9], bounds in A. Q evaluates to 6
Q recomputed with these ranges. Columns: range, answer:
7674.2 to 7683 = 5.92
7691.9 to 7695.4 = 5.41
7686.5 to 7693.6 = 5.75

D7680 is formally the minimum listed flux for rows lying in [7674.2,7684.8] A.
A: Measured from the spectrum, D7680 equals 5.082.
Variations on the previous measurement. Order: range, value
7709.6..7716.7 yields 2.955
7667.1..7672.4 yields 5.542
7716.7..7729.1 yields 3.637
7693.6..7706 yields 5.218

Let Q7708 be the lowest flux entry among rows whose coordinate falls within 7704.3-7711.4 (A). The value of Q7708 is 5.728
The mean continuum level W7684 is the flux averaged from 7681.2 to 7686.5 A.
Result 5.63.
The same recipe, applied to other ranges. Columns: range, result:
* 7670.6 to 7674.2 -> 6.22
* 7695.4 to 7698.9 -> 6.31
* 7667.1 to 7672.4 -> 5.76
